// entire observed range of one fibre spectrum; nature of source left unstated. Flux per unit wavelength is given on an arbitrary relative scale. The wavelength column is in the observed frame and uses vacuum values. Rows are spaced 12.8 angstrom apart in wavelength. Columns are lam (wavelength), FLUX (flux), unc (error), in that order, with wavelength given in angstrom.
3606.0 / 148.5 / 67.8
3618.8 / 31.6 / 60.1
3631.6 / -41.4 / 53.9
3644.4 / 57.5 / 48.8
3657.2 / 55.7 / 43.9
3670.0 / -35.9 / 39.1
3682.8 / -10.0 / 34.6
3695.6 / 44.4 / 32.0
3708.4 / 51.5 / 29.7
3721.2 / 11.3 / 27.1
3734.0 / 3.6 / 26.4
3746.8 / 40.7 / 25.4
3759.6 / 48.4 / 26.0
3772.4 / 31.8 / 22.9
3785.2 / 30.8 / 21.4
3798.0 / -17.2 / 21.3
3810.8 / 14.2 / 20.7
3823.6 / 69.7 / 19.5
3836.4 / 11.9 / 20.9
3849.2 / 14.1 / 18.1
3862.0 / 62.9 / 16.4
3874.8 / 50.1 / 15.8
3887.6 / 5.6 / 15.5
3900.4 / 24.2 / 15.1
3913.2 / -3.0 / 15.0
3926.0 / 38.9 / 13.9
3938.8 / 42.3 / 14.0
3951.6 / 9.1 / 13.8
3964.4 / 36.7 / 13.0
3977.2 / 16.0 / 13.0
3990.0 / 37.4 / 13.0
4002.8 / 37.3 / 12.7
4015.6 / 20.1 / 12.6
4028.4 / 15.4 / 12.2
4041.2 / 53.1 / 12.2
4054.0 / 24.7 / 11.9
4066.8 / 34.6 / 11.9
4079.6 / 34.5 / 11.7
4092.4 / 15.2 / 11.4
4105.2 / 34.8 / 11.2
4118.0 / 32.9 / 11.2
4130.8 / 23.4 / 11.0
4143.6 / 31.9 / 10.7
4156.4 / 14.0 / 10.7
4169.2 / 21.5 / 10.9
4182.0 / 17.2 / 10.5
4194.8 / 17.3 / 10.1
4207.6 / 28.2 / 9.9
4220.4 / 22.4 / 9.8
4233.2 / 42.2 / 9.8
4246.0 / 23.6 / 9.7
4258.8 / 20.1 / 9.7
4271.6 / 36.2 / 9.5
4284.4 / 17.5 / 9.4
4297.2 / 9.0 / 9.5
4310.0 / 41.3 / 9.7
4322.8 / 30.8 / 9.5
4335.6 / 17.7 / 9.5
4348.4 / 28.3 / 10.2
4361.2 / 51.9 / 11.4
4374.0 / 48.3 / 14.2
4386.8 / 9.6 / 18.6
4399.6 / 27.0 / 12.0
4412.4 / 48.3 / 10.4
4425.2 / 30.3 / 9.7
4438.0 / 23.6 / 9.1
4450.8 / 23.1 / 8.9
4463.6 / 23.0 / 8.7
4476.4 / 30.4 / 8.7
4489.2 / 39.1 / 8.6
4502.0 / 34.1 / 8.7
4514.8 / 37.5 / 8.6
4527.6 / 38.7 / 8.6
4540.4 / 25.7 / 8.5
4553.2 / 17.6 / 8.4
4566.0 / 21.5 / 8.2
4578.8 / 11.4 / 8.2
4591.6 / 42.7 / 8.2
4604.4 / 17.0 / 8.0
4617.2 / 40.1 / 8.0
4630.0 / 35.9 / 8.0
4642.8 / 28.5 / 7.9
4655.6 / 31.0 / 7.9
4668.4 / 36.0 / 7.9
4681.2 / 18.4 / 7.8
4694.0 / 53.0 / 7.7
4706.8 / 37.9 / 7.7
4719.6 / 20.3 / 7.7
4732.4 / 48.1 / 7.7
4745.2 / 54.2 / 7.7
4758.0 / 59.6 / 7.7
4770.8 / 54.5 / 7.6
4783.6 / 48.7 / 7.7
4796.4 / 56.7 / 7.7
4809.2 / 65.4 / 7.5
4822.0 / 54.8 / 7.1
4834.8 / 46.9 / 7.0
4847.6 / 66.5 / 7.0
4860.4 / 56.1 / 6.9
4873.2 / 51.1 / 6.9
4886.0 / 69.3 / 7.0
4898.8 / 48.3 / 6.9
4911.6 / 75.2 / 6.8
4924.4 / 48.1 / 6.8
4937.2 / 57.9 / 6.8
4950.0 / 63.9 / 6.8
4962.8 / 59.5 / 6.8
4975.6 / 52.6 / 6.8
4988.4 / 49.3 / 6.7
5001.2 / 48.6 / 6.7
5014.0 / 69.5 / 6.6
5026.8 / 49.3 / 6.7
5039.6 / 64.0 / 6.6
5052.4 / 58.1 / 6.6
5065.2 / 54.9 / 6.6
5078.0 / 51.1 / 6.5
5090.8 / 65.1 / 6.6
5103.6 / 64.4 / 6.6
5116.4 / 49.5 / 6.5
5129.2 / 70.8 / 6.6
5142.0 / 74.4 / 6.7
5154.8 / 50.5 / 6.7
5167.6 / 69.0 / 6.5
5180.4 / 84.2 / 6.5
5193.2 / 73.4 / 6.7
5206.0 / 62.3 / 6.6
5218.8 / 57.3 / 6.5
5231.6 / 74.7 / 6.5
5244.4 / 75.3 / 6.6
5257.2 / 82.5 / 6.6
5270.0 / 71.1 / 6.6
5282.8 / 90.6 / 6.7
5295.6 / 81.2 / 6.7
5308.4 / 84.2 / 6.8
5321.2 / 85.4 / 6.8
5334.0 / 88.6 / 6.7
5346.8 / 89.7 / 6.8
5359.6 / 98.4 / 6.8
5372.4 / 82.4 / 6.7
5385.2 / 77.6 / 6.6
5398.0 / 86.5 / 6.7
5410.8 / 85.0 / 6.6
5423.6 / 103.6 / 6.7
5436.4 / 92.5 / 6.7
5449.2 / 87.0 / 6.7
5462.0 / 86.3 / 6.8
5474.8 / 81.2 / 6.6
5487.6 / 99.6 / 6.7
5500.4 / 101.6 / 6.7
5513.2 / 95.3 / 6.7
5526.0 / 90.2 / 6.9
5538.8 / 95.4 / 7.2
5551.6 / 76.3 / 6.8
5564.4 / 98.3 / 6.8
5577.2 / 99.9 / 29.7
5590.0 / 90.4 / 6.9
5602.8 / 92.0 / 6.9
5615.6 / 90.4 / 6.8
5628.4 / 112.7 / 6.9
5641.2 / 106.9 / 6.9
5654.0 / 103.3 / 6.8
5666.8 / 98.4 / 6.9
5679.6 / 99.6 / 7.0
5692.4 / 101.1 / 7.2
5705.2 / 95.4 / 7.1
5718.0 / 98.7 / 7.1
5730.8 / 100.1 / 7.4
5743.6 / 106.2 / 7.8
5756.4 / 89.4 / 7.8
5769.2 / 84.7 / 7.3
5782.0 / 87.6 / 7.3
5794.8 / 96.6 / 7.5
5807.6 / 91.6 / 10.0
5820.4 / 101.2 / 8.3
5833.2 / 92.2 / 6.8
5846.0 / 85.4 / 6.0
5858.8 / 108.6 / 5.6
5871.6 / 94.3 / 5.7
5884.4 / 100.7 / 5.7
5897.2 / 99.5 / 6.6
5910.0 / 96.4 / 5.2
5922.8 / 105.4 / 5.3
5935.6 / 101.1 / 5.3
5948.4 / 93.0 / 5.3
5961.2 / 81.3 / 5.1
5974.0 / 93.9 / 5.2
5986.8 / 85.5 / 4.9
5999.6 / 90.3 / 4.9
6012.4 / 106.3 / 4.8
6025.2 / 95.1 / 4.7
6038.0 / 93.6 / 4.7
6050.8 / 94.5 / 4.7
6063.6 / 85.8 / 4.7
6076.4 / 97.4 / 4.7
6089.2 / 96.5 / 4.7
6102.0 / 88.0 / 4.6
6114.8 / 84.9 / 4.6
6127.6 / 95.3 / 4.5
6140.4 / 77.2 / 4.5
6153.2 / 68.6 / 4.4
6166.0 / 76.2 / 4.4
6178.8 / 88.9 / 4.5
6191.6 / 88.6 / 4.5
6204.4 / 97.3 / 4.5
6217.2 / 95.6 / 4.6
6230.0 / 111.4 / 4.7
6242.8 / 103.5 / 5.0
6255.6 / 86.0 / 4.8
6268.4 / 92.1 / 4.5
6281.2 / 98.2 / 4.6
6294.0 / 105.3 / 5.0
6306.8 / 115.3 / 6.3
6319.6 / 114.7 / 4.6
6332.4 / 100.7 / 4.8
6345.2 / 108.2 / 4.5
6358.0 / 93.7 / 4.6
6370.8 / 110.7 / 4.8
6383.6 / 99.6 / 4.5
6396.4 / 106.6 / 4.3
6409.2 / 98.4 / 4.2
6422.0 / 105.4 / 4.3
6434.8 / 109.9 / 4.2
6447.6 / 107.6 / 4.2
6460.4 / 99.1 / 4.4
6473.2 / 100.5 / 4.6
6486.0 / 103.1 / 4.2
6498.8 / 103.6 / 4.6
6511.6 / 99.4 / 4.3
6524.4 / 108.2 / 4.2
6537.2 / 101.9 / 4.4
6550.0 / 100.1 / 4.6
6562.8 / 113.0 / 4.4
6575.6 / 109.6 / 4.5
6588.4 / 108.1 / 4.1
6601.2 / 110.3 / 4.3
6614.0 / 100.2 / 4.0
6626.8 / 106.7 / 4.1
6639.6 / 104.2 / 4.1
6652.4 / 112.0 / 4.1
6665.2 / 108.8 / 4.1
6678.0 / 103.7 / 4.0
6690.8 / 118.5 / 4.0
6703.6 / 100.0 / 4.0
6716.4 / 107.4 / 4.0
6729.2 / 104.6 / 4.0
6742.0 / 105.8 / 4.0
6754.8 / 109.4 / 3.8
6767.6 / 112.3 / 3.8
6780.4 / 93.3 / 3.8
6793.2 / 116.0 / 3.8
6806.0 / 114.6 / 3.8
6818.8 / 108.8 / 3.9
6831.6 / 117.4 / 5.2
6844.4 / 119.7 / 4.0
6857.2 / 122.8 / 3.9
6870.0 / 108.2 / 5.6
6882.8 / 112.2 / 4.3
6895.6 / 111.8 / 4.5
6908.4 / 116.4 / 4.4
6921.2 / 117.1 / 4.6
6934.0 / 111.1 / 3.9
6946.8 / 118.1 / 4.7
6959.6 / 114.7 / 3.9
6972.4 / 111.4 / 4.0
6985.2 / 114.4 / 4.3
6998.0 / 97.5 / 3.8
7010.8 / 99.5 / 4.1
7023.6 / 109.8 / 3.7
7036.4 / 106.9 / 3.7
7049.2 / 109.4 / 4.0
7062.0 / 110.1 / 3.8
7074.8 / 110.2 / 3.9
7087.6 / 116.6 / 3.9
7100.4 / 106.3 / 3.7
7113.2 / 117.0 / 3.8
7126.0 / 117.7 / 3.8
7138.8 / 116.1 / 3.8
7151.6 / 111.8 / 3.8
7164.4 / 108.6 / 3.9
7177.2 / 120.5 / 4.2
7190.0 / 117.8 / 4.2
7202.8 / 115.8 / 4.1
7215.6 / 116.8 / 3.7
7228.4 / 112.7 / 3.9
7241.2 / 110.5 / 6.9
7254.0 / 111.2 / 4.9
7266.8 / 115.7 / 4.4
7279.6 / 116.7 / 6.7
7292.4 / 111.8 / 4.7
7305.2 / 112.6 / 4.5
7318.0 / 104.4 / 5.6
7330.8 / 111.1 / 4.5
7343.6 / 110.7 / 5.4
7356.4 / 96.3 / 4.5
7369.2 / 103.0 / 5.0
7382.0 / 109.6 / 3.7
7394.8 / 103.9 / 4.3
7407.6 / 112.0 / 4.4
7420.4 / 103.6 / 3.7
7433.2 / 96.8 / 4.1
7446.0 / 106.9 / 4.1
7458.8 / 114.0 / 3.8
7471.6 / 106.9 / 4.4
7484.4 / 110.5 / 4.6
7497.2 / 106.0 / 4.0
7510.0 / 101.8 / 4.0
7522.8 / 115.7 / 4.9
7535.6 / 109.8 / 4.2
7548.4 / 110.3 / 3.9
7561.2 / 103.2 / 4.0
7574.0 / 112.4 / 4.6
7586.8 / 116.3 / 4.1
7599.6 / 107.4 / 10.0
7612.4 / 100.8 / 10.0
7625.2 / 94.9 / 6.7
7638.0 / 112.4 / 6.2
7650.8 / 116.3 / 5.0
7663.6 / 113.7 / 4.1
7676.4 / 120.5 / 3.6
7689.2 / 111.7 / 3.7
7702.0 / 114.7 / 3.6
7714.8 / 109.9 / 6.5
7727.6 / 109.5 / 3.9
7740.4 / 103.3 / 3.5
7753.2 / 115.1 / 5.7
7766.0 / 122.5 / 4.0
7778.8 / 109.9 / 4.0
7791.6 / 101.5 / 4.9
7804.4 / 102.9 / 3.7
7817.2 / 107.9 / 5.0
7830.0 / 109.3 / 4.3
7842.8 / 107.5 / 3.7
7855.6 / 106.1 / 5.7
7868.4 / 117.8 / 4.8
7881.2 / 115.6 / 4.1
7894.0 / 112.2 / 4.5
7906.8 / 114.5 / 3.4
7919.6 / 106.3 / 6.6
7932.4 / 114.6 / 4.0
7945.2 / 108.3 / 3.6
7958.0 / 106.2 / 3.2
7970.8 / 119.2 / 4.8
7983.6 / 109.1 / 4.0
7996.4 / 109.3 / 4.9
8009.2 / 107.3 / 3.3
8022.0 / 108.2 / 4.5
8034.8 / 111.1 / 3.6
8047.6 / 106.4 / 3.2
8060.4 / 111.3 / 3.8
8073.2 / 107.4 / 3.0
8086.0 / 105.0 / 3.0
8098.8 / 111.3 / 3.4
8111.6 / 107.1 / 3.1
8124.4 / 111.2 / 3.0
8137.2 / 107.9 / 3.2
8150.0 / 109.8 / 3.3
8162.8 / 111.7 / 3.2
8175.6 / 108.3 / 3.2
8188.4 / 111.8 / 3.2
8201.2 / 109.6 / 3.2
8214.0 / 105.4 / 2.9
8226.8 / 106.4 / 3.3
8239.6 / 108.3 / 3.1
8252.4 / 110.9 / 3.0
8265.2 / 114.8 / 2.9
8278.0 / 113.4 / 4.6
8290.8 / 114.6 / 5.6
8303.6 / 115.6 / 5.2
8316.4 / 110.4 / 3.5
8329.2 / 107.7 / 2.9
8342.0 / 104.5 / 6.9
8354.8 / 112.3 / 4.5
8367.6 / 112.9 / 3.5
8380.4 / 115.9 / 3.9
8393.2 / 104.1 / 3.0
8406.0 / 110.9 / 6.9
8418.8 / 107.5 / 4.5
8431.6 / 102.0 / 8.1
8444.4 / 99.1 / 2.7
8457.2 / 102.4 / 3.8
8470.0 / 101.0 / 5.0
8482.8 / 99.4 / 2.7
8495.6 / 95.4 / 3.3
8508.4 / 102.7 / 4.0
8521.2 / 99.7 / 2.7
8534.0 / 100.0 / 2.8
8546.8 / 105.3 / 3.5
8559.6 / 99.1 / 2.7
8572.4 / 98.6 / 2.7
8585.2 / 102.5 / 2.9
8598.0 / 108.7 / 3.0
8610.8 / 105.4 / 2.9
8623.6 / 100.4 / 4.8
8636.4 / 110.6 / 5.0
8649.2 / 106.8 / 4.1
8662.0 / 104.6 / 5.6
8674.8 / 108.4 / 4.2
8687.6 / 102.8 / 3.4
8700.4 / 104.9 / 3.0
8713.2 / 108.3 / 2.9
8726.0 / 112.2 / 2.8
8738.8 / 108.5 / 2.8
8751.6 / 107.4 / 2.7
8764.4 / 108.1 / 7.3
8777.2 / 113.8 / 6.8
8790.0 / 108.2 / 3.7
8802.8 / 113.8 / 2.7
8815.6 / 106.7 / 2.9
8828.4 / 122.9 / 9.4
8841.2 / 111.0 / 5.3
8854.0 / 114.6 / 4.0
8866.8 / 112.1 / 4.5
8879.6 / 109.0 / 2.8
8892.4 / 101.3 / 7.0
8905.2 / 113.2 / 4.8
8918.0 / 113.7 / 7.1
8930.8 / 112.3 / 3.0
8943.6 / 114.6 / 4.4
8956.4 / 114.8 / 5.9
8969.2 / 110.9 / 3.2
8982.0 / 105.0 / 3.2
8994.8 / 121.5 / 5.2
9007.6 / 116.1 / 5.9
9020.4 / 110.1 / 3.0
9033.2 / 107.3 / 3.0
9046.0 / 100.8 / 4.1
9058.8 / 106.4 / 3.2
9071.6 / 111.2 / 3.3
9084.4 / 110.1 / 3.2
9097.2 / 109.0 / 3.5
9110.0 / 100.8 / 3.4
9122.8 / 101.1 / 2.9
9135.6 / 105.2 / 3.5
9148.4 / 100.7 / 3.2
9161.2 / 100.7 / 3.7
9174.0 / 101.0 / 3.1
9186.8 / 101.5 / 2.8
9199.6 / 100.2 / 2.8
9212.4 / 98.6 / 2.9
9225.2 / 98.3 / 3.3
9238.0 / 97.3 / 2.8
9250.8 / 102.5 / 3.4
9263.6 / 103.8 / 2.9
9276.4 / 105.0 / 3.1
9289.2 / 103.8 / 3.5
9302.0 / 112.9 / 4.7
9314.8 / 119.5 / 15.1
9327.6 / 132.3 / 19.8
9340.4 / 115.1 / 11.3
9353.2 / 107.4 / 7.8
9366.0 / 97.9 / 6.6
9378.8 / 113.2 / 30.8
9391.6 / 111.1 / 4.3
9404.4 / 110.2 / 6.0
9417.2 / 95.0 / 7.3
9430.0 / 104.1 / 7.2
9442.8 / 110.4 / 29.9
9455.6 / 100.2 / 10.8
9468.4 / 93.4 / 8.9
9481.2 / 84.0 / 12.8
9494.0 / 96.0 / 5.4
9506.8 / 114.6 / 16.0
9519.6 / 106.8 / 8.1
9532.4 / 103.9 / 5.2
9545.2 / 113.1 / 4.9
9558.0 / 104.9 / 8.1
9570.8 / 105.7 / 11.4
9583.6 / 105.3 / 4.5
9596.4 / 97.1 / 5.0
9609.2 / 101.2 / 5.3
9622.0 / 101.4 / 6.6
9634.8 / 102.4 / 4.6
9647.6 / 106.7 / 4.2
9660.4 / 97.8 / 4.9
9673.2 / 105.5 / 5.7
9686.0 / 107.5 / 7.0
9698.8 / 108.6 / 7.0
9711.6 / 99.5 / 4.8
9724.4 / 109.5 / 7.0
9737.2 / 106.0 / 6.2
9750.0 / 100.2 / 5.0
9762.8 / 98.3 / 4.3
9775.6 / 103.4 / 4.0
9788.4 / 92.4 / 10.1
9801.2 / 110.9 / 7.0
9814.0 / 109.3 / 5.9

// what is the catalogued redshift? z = 0.188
